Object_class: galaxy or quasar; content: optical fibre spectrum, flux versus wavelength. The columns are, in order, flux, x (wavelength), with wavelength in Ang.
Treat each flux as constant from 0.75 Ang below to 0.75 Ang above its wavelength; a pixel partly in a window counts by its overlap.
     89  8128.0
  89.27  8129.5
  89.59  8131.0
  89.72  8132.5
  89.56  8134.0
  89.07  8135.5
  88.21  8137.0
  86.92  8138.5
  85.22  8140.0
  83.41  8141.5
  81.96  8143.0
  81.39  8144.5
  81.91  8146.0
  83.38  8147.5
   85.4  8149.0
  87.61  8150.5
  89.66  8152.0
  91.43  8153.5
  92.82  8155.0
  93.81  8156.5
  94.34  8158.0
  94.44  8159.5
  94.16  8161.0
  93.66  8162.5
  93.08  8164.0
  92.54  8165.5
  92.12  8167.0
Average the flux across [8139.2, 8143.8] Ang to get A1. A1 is 83.5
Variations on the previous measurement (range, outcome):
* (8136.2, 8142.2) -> 86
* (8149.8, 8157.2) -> 91.1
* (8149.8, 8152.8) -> 88.7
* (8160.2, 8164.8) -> 93.6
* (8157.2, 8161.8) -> 94.3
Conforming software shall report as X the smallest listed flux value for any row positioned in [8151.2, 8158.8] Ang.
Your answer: 89.66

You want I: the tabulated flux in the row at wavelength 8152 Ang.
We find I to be 89.66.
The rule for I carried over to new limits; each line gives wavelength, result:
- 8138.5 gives 86.92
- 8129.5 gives 89.27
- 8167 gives 92.12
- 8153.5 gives 91.43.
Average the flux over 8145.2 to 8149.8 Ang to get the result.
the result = 83.6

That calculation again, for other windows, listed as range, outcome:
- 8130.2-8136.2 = 89.5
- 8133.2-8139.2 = 88.5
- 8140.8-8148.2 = 82.4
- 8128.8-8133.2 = 89.5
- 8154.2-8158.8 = 93.6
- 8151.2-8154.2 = 90.5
